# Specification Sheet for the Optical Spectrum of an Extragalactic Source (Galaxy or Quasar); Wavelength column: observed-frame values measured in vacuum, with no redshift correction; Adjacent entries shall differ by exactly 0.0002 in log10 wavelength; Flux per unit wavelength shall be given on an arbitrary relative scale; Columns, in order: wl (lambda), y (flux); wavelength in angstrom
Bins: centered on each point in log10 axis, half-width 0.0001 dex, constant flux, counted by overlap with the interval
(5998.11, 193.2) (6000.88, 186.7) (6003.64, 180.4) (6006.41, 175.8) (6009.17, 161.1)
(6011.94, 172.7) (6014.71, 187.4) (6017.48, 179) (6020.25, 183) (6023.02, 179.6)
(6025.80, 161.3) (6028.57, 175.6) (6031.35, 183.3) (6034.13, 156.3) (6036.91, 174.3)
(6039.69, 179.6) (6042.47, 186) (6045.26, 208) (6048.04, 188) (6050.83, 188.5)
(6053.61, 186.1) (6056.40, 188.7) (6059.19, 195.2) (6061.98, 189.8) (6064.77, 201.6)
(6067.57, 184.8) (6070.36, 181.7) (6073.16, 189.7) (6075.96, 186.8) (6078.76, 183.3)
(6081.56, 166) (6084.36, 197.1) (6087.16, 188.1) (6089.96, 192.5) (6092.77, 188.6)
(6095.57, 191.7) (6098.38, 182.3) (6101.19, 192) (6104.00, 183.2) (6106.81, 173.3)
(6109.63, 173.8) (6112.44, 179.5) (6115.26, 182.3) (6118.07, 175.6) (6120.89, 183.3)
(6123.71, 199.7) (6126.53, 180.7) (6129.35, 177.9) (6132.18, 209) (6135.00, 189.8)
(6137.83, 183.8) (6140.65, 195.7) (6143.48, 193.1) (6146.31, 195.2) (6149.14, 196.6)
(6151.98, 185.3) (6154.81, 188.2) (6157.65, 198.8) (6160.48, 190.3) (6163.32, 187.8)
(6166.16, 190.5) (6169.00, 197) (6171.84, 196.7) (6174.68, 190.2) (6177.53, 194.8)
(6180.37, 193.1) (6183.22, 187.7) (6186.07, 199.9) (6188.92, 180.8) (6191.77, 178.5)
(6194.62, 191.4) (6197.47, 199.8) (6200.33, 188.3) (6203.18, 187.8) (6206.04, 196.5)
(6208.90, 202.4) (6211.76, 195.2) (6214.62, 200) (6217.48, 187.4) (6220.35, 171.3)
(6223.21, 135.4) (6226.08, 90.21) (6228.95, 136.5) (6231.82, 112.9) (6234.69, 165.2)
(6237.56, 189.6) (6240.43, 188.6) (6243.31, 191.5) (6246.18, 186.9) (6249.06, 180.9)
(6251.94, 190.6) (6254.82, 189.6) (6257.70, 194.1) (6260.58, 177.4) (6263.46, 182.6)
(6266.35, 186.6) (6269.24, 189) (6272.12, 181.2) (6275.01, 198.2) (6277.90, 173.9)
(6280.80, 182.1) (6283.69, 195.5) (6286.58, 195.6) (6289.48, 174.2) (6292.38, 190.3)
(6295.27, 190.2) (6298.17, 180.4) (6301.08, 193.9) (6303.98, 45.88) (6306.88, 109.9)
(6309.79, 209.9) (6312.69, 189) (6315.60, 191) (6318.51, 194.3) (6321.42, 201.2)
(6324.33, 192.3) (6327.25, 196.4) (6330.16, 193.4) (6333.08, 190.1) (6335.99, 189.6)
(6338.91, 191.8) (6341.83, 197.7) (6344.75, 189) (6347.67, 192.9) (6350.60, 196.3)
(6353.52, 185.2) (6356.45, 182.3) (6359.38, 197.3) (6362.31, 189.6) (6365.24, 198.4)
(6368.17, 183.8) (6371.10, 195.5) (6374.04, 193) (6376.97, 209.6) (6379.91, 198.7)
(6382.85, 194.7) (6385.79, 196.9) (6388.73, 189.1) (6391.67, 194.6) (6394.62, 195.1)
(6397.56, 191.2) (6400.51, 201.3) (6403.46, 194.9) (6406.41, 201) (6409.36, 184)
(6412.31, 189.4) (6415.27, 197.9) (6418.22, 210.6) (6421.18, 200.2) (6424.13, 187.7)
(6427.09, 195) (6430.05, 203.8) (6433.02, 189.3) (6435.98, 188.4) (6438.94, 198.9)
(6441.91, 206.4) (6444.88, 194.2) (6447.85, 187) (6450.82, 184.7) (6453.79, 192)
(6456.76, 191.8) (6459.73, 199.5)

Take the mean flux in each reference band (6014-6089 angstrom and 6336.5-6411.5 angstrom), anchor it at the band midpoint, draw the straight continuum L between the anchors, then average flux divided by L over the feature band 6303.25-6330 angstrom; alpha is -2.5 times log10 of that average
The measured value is 0.10 mag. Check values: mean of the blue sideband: 184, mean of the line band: 175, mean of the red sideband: 194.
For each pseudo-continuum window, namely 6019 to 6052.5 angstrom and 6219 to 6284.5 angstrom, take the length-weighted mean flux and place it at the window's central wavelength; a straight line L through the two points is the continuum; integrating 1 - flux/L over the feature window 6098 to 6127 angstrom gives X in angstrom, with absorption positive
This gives -0.7 angstrom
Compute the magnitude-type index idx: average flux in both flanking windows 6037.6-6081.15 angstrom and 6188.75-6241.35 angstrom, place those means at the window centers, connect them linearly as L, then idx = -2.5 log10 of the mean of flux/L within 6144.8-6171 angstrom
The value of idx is -0.08 mag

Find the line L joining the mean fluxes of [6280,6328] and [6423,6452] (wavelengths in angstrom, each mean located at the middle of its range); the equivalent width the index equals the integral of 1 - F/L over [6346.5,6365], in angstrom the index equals -0.7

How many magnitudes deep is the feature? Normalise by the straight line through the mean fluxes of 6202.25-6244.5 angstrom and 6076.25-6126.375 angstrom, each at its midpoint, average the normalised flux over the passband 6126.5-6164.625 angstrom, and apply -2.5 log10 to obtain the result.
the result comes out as -0.072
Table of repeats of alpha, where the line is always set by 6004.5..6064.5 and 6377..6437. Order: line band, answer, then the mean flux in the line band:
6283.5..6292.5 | 0.019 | 188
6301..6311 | 0.415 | 131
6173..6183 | -0.031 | 192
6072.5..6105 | -0.020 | 187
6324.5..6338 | 0.002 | 192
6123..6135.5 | -0.035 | 191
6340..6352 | -0.003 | 194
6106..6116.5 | 0.042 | 177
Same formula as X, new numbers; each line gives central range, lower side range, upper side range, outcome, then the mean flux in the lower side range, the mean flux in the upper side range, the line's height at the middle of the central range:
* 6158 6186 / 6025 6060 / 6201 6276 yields -2.1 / 183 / 177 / 179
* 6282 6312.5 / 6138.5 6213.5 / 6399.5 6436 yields 3.9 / 192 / 196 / 194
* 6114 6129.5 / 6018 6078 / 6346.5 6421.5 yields 0.2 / 184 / 195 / 186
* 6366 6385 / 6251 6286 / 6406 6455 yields -0.4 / 187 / 195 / 192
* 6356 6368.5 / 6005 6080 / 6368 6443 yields 0.2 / 182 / 196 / 194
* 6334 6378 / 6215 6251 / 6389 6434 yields -1.7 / 163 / 196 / 185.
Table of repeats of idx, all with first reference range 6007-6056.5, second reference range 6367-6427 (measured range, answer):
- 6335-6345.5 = 0.00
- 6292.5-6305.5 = 0.22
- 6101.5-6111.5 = 0.03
